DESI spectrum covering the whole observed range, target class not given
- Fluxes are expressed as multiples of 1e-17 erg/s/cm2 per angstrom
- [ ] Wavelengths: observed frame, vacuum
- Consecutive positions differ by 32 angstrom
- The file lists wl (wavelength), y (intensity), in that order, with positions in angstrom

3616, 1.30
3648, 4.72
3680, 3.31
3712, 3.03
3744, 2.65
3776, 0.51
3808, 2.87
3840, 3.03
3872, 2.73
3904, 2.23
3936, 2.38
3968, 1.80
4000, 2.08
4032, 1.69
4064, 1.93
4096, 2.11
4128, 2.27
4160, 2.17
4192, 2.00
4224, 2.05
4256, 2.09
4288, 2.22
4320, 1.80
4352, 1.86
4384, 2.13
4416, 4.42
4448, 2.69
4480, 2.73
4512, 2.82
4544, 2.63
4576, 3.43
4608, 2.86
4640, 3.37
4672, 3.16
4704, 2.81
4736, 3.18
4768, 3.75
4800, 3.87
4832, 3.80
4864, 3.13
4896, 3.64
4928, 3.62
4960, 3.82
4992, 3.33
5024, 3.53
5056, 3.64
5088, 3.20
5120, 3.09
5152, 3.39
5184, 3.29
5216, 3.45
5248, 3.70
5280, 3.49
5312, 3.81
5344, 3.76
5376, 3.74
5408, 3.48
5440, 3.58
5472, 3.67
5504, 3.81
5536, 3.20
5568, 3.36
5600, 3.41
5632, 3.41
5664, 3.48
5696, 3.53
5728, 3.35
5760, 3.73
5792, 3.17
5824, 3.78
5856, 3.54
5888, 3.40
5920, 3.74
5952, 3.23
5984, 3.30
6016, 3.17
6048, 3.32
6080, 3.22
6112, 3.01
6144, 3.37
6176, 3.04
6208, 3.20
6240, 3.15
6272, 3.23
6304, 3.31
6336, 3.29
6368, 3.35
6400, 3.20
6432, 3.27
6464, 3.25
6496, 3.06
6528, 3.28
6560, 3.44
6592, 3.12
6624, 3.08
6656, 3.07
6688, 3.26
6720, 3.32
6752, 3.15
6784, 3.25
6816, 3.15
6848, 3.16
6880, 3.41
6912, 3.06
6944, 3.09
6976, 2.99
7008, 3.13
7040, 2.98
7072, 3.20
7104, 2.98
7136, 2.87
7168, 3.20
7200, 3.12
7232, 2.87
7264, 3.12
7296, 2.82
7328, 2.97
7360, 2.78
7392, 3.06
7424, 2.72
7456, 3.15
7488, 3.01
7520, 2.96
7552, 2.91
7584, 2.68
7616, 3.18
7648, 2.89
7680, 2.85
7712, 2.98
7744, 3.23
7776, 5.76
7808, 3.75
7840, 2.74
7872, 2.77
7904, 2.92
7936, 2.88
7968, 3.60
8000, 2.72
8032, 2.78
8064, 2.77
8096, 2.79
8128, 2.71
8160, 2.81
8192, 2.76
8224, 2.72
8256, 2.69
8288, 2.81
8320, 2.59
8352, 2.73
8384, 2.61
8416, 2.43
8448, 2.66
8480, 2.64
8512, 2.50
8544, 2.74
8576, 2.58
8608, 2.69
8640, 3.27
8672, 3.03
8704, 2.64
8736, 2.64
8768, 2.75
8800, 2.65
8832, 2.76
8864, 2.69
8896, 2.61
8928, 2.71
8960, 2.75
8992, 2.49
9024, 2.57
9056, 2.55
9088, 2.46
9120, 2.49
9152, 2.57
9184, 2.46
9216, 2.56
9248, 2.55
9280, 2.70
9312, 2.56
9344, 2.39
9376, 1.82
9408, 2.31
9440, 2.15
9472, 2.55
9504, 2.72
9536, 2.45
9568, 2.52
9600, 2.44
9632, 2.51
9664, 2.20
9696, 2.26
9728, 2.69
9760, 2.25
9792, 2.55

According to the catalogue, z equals 0.18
